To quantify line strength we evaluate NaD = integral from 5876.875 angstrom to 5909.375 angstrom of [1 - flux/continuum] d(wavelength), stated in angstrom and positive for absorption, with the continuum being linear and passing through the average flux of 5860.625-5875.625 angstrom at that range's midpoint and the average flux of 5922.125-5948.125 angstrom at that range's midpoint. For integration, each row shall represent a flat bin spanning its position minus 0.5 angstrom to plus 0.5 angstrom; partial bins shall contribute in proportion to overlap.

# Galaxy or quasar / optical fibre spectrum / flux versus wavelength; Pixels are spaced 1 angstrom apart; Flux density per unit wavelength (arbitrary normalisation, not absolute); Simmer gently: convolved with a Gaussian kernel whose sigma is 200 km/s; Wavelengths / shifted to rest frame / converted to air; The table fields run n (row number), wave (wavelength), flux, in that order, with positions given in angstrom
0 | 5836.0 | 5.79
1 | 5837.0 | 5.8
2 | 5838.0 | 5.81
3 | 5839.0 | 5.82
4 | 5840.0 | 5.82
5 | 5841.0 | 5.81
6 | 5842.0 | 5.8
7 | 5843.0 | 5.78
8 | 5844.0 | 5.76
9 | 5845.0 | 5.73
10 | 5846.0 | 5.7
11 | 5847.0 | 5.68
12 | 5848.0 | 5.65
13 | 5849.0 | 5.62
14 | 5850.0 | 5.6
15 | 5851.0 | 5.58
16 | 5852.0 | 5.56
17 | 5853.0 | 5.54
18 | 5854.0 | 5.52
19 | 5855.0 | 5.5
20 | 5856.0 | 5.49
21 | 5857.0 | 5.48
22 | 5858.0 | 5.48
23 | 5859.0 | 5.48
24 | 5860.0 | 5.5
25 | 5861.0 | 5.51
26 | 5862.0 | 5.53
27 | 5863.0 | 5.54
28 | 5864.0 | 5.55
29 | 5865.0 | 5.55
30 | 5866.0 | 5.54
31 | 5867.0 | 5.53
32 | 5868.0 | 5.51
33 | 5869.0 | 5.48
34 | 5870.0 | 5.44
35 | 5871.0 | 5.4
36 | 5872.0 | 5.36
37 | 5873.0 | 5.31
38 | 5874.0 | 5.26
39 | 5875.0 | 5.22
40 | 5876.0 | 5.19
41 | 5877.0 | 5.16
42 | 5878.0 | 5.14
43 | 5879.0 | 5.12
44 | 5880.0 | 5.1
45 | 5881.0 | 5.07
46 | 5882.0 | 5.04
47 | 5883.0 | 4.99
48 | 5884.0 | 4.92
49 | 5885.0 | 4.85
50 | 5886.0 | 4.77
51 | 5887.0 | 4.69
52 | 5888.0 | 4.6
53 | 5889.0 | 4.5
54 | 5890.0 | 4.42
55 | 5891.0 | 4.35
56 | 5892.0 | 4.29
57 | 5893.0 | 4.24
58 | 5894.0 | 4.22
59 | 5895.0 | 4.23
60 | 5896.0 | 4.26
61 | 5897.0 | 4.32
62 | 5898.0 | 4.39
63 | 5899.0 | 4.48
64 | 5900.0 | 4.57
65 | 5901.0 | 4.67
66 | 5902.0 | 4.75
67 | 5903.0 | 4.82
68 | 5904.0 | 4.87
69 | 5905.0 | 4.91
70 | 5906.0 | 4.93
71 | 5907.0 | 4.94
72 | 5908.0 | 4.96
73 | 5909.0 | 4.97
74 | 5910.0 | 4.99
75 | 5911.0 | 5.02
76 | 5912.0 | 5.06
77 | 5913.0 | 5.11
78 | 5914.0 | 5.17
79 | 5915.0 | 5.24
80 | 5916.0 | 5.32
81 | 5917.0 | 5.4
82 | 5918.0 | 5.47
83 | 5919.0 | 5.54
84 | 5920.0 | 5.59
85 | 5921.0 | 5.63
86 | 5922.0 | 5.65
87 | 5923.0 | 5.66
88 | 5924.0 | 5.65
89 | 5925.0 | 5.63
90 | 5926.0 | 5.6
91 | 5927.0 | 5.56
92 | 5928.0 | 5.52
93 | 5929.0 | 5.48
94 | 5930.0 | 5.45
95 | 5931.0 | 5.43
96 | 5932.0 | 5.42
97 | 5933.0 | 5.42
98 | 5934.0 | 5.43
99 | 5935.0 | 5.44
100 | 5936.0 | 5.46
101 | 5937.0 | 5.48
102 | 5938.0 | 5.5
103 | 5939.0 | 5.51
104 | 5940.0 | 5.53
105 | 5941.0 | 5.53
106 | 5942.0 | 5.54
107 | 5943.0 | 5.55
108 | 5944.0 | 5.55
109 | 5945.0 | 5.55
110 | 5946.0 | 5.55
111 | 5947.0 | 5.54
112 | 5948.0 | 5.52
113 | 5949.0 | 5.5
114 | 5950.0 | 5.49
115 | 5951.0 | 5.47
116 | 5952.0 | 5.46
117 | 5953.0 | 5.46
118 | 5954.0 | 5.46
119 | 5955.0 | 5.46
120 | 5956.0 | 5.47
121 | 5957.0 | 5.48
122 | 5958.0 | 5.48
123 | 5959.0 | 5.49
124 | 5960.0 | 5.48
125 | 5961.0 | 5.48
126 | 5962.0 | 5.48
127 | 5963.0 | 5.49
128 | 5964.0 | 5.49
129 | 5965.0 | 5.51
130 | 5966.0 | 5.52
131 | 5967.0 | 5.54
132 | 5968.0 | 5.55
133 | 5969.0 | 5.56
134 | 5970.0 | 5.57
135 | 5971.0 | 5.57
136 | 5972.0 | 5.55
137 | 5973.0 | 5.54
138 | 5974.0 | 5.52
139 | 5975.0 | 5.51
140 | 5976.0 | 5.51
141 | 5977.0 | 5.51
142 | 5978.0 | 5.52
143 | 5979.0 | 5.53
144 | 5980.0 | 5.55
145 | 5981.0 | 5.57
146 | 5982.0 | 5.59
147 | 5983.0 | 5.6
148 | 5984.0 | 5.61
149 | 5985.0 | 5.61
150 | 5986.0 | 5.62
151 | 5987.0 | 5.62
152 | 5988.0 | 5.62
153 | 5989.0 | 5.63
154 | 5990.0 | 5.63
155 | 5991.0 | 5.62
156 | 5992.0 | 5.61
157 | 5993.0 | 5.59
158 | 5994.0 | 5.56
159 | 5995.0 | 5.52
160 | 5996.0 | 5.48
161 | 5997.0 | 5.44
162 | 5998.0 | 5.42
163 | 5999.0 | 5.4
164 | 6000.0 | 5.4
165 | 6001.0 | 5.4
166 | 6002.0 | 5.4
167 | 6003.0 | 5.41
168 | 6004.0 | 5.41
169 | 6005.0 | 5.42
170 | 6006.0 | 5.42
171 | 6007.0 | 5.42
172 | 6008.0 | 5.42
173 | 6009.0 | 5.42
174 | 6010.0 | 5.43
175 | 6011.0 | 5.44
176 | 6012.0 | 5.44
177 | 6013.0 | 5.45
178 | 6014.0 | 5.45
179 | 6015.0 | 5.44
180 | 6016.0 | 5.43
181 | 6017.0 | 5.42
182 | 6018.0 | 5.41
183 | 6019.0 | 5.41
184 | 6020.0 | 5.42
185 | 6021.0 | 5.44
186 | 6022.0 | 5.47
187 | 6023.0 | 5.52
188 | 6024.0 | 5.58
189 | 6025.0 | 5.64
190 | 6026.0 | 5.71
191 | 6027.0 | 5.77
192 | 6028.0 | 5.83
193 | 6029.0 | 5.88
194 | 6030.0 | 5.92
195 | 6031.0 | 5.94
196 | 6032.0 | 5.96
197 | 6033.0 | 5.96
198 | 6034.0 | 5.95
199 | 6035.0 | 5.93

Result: 4.6 angstrom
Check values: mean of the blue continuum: 5.45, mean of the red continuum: 5.52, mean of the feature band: 4.71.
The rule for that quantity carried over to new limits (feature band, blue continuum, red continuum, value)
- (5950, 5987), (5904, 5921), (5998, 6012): -1.4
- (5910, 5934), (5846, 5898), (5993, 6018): -0.8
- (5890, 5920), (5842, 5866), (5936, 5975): 3.9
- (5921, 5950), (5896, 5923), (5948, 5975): -1.4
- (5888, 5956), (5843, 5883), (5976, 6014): 3.7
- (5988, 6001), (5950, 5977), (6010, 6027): -0.1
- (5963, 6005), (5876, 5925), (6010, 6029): -1.5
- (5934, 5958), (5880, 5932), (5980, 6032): -1.3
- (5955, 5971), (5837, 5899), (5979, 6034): -0.2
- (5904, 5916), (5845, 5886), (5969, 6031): 0.9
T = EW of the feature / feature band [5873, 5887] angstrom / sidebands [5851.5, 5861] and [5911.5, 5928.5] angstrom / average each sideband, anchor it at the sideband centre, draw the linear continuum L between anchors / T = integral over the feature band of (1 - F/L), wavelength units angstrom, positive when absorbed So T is 1.1 angstrom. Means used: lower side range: 5.51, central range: 5.06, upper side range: 5.46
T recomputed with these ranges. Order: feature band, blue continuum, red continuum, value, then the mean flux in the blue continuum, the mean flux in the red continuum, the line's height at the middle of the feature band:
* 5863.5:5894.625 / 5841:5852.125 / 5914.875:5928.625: 3.33 angstrom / 5.69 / 5.54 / 5.62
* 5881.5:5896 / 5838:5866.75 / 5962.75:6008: 2.65 angstrom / 5.61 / 5.52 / 5.59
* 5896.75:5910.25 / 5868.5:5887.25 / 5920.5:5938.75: 1.45 angstrom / 5.14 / 5.52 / 5.33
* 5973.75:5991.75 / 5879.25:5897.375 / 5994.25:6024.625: -1.10 angstrom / 4.61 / 5.44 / 5.26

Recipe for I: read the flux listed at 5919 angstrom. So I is 5.54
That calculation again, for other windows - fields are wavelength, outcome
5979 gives 5.53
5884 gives 4.92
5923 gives 5.66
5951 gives 5.47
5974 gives 5.52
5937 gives 5.48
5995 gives 5.52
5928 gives 5.52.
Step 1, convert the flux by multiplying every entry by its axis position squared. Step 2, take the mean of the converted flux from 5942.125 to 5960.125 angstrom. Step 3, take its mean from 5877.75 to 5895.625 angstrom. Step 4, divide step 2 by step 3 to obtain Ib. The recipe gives 1.2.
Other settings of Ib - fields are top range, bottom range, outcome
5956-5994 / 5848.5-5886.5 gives 1.08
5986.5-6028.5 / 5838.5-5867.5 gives 1.03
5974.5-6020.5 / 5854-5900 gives 1.13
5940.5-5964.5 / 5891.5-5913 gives 1.20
